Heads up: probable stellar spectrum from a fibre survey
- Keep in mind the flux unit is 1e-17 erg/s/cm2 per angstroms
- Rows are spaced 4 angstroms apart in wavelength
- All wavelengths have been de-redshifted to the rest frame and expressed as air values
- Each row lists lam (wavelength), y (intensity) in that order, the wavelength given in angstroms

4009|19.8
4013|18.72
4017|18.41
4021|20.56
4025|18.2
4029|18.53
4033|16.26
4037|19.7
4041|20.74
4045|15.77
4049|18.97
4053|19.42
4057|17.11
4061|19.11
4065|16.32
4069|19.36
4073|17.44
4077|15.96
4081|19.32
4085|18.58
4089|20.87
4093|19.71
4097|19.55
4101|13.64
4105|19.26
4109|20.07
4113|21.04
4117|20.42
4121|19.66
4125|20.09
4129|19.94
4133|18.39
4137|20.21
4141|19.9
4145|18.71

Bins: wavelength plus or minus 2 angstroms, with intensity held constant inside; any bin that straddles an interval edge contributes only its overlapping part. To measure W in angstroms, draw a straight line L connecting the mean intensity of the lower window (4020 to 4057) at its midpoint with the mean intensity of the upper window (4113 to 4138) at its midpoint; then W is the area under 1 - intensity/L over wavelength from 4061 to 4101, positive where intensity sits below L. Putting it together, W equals 1.8 angstroms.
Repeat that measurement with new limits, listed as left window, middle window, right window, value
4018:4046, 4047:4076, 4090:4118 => 1.0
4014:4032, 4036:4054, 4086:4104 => -0.2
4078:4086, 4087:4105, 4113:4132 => 0.5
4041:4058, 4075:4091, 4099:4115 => -0.3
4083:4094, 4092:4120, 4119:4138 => 0.8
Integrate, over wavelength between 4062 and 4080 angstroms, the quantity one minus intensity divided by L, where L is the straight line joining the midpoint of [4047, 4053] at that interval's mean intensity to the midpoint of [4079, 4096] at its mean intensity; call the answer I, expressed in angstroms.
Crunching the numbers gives 1.77 angstroms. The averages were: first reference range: 19.1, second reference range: 19.6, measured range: 17.5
